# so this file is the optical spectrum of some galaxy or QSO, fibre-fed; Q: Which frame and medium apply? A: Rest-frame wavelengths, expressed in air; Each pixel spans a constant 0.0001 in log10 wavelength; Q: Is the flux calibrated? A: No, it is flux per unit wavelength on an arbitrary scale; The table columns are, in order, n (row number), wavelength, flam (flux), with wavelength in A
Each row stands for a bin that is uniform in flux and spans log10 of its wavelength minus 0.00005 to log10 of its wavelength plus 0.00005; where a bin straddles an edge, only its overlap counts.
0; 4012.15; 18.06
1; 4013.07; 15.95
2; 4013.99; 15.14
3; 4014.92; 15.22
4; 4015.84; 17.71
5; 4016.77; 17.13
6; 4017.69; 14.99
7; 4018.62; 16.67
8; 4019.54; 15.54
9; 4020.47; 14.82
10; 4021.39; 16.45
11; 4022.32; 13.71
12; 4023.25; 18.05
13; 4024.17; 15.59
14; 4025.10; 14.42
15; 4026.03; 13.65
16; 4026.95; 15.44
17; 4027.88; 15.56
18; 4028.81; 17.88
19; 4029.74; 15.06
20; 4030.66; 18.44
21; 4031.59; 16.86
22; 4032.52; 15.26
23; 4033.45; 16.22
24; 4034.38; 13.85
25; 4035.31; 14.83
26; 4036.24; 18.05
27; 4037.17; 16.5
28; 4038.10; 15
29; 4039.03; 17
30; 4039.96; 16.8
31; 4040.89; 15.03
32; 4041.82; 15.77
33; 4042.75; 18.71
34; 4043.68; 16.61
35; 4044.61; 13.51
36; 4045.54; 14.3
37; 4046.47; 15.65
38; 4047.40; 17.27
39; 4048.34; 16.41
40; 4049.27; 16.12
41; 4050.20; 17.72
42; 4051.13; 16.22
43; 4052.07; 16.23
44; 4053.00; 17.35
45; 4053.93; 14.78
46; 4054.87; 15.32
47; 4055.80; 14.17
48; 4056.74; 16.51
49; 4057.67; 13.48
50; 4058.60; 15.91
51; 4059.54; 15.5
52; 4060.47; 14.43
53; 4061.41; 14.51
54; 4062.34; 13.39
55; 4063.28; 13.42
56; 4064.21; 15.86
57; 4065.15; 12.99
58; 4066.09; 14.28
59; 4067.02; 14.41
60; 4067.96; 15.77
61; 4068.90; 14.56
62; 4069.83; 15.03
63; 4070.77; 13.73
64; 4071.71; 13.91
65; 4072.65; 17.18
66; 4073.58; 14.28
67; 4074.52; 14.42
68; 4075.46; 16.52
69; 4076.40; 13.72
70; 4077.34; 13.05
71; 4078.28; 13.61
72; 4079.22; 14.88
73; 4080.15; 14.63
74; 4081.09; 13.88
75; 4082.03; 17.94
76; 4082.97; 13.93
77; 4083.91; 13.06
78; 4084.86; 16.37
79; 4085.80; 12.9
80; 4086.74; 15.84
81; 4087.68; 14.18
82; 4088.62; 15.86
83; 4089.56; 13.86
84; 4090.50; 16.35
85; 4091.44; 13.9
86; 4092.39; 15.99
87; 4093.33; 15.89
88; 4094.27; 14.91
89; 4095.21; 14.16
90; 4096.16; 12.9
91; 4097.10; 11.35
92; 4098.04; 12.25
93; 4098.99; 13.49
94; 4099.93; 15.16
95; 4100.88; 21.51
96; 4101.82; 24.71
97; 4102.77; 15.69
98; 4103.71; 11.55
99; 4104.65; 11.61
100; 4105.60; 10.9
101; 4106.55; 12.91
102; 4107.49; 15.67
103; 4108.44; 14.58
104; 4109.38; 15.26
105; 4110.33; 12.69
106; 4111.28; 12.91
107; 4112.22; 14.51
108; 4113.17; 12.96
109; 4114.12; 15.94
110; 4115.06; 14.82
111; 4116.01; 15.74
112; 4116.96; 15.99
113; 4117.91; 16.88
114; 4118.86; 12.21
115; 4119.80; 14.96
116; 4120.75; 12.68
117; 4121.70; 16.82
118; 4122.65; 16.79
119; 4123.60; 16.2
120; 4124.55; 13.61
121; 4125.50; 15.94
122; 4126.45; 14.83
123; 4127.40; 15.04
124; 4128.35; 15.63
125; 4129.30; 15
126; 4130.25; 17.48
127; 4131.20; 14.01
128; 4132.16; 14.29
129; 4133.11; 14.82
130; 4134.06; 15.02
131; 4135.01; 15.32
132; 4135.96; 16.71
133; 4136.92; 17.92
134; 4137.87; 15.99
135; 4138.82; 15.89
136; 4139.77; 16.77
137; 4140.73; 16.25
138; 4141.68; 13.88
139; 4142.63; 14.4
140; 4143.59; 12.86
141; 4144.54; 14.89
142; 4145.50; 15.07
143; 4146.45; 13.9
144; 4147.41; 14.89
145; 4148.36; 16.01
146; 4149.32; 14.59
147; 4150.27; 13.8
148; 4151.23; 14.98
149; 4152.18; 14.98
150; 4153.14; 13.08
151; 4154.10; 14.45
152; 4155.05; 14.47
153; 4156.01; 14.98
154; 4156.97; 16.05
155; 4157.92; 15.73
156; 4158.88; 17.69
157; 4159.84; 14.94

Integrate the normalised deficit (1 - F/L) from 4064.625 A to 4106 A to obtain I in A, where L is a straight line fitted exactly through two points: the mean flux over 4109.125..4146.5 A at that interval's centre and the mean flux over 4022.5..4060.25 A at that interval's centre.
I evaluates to 2.1 A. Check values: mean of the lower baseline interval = 15.9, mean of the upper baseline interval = 15.1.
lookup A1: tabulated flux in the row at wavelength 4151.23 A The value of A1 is 14.98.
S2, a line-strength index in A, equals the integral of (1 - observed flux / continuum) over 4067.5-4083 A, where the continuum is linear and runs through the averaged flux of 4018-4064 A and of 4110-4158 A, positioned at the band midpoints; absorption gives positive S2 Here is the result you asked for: 0.7 A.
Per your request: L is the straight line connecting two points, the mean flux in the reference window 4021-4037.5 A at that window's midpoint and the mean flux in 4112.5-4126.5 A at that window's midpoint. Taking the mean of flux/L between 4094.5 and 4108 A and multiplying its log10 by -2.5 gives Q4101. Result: 0.050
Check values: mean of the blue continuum 15.9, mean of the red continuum 15.1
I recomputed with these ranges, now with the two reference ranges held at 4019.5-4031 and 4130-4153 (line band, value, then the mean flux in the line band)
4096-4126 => 1.08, 14.7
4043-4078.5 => 1.05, 15.1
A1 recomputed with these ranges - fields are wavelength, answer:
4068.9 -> 14.56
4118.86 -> 12.21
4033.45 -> 16.22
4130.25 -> 17.48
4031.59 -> 16.86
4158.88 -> 17.69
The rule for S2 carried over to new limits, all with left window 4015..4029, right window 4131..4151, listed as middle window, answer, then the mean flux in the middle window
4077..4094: 0.7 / 14.8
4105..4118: 0.8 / 14.3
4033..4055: -0.6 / 16.1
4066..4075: 0.4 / 14.8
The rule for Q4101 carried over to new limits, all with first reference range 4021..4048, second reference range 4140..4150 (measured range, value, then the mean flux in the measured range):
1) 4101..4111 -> 0.027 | 14.8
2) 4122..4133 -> -0.032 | 15.3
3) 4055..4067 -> 0.076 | 14.6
